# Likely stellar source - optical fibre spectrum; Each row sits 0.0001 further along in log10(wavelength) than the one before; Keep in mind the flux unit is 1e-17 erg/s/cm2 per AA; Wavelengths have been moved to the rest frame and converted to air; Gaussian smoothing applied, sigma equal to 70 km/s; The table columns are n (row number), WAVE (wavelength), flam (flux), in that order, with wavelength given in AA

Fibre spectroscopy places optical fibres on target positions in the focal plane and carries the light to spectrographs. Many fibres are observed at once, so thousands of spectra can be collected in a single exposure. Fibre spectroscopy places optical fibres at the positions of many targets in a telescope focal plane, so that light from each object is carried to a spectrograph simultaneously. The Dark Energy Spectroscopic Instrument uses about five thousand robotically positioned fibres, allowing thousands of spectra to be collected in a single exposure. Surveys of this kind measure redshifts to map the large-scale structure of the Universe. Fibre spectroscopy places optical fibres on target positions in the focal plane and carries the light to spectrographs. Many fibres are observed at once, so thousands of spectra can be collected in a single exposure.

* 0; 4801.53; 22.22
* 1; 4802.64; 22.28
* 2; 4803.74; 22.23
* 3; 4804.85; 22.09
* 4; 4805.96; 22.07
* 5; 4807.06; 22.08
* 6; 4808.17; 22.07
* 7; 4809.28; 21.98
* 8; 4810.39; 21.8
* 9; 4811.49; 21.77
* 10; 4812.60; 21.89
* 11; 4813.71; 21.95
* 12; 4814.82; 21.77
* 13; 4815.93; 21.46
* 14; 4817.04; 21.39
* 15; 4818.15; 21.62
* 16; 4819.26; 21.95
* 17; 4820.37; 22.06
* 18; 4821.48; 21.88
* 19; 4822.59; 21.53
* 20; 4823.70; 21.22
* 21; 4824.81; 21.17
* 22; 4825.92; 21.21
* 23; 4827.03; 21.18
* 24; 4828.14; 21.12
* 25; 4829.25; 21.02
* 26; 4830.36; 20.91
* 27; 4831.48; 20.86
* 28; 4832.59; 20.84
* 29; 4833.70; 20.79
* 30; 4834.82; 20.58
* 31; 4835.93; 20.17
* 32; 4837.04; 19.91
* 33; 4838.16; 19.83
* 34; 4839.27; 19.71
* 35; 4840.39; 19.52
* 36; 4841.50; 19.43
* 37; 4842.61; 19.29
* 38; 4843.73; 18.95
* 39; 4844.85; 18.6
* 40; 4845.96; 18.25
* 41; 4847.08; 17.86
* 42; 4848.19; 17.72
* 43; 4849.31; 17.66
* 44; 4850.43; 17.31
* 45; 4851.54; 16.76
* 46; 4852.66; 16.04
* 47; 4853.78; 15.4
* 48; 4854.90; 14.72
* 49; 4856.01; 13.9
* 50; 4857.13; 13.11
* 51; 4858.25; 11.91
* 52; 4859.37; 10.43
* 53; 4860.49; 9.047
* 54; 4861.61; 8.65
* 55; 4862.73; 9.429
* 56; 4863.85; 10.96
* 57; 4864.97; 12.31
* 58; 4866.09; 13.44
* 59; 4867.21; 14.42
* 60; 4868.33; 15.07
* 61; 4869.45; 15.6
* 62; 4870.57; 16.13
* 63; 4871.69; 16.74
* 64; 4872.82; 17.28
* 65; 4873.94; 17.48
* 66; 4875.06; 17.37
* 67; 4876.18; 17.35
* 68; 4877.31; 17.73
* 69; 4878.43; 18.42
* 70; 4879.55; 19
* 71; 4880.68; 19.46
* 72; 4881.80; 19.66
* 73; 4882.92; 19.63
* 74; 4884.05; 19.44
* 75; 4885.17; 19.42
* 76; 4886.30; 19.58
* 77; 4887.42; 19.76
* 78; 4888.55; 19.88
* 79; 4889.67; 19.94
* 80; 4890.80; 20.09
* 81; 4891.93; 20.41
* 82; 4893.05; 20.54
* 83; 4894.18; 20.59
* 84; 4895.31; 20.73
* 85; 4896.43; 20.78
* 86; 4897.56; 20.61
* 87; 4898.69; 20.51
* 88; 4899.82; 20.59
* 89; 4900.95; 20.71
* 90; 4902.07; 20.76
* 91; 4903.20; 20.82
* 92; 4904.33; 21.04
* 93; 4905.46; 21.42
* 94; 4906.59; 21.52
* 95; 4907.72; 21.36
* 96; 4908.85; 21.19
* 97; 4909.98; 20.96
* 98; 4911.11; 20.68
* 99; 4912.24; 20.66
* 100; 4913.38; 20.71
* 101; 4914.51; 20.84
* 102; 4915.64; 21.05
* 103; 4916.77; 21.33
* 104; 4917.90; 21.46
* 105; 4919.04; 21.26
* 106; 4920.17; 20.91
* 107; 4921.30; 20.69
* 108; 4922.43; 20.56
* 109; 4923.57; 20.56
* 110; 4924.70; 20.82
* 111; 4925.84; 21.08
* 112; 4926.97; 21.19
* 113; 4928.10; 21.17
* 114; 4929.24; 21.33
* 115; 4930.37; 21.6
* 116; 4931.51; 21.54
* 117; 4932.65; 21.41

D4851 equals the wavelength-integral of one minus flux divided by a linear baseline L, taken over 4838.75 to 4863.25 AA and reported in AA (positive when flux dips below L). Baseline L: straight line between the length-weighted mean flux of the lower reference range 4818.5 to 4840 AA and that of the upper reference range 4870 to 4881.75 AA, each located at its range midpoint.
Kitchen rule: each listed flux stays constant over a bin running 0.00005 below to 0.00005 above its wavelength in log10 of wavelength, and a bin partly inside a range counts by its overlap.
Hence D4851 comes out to 4.9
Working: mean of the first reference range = 20.9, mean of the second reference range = 17.8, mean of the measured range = 15.6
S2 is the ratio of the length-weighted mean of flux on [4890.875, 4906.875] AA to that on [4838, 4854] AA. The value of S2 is 1.1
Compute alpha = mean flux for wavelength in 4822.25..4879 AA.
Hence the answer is 17.2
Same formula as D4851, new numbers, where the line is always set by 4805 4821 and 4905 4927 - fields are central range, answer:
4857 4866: 4.5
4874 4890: 1.7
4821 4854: 3.1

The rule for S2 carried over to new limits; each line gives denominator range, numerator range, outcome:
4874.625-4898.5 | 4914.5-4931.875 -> 1.08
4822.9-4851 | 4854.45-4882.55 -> 0.75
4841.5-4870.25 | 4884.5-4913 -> 1.39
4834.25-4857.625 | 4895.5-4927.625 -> 1.17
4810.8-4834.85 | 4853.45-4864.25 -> 0.55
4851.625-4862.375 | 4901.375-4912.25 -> 1.66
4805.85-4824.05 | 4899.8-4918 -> 0.96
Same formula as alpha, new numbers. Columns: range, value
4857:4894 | 16.4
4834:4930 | 18.5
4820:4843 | 20.7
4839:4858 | 17.2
